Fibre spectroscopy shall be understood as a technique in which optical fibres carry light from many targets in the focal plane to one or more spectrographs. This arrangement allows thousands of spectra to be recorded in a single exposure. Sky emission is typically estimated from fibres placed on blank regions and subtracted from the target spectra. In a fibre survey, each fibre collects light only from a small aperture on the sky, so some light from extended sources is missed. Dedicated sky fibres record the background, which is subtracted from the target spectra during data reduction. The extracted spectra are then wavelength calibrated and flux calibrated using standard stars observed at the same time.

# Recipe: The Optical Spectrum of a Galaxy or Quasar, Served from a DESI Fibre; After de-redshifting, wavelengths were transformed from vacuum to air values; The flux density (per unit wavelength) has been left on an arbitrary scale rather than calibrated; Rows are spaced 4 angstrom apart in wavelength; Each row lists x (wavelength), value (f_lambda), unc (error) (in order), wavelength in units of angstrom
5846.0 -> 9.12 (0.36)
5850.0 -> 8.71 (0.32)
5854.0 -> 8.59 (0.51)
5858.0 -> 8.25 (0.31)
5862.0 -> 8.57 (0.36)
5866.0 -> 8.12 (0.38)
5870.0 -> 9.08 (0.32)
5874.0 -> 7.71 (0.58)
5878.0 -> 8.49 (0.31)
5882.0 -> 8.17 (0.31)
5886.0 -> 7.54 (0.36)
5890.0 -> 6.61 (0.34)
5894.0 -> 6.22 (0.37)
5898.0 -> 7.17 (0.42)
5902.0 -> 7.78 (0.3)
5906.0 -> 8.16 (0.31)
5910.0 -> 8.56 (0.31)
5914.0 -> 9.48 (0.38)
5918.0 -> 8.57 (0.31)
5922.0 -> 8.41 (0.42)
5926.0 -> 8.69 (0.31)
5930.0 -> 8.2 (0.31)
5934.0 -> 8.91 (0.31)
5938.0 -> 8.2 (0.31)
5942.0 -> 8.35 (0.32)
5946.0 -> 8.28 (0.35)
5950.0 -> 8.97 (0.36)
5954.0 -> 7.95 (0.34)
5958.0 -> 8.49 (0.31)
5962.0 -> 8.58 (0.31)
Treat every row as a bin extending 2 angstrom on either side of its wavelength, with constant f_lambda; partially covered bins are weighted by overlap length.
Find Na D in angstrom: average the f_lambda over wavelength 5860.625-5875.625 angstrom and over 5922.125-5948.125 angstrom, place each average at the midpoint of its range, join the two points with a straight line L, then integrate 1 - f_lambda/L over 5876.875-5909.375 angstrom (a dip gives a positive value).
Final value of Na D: 3.3 angstrom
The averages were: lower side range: 8.38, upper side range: 8.44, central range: 7.54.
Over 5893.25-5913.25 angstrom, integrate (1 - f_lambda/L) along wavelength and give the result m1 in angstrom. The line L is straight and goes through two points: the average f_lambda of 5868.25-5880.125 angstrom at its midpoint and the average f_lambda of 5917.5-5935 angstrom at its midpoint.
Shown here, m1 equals 1.6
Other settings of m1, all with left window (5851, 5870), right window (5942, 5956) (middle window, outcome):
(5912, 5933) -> -0.7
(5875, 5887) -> 0.5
